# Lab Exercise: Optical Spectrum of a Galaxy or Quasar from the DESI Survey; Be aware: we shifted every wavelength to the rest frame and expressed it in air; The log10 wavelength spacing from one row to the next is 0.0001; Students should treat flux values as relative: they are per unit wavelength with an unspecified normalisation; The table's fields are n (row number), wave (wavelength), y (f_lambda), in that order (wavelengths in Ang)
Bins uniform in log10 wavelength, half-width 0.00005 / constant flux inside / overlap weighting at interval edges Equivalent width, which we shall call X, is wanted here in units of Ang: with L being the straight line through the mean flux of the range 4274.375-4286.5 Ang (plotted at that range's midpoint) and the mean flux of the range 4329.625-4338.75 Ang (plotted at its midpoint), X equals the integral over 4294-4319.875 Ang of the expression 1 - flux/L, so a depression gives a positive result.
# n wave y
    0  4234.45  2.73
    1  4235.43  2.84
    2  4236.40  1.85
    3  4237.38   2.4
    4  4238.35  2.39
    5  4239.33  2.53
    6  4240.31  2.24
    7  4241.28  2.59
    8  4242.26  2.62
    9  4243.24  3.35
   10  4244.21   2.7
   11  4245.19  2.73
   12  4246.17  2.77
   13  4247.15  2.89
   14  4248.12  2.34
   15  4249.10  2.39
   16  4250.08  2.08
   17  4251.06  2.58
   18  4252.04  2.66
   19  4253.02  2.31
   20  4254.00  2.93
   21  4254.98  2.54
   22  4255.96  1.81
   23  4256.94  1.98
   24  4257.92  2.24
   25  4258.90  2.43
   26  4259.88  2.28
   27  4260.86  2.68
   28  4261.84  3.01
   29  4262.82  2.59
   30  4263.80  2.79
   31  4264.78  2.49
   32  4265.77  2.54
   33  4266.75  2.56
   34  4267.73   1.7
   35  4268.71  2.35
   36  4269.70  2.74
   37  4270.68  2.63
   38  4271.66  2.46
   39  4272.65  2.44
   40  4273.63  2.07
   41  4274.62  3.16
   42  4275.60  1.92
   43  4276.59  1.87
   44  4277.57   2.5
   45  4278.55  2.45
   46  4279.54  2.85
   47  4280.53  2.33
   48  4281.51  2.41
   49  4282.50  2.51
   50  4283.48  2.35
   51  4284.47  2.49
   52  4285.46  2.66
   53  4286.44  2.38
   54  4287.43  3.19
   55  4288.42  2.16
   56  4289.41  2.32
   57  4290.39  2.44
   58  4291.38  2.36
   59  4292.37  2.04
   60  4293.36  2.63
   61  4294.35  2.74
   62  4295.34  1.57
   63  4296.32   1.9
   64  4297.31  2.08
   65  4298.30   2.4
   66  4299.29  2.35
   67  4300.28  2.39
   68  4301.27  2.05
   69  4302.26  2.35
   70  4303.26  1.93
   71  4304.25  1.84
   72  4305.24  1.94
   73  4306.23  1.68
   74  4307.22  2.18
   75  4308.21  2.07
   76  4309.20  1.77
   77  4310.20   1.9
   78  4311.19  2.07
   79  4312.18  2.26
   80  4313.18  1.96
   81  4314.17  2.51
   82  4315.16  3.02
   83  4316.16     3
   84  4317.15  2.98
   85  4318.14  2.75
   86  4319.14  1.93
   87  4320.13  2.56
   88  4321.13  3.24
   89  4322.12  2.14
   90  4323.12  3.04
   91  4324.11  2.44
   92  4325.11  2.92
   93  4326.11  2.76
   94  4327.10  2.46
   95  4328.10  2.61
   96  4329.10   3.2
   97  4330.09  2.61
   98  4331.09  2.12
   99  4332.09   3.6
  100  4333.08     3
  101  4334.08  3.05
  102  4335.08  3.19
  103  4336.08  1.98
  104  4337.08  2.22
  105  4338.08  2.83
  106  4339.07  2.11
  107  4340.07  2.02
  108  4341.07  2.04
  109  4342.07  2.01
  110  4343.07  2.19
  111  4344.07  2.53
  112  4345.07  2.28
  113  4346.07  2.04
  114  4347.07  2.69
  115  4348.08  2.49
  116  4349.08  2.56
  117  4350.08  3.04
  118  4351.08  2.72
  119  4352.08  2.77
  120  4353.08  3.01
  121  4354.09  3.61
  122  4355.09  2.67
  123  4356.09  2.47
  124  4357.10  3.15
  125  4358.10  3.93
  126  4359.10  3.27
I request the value 3.7 Ang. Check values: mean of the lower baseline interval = 2.44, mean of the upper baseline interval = 2.72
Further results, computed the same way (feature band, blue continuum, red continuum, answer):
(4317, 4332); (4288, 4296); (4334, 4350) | -2.0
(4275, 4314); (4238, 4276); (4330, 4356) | 4.6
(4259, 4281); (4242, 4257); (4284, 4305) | -0.3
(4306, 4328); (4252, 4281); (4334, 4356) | 0.5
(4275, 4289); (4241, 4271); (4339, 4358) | 0.6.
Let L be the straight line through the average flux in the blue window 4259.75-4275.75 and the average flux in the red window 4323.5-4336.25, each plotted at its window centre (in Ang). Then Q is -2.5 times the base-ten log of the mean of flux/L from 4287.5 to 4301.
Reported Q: 0.15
